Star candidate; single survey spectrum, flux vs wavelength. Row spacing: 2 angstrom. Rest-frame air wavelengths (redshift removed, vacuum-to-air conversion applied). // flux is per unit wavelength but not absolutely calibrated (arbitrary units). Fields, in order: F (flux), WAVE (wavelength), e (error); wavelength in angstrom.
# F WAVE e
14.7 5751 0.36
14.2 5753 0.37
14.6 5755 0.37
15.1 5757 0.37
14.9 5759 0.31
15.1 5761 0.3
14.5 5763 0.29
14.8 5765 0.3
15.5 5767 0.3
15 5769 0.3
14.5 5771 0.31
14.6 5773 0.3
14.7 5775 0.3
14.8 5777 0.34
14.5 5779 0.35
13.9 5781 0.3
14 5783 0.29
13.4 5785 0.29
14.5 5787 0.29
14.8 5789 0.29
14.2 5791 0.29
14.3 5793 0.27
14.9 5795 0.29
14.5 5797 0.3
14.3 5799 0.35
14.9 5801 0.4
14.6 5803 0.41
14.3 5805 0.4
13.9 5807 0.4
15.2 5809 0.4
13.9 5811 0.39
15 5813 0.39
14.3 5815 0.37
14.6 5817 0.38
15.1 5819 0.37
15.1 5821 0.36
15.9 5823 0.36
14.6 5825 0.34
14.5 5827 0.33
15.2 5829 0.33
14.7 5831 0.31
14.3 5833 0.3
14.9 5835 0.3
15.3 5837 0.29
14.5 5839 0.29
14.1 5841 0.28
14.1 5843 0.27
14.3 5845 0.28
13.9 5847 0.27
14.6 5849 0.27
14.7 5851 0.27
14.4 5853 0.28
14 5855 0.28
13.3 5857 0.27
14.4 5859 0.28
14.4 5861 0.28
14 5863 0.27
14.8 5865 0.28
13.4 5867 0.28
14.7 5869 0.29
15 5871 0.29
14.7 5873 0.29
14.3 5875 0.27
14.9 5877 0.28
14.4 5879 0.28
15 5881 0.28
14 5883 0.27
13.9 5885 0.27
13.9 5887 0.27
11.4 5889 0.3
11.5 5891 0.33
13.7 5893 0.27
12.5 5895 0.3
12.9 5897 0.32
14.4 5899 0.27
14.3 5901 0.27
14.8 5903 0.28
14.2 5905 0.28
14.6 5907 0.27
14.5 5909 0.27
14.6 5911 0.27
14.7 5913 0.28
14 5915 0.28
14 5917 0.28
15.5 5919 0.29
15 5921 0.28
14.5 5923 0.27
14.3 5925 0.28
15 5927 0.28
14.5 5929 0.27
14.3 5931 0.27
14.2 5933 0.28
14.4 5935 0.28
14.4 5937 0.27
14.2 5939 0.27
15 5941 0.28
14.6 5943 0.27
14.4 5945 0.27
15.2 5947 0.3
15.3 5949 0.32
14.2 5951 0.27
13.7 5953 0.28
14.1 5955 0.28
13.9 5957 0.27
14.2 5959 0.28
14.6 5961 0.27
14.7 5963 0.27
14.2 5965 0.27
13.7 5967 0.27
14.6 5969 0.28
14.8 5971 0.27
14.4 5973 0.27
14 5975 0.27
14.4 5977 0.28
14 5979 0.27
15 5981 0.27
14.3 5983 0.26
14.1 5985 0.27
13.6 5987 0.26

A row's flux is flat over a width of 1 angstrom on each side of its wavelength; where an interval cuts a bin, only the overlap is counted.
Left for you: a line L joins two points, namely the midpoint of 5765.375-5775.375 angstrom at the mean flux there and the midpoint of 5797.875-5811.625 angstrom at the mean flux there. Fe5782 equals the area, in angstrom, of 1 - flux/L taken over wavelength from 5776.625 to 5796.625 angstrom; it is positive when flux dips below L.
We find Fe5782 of 0.5 angstrom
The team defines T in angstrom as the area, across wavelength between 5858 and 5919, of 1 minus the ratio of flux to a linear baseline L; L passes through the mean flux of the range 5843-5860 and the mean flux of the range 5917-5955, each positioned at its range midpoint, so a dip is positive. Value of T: 1.1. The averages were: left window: 14.2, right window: 14.6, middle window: 14.1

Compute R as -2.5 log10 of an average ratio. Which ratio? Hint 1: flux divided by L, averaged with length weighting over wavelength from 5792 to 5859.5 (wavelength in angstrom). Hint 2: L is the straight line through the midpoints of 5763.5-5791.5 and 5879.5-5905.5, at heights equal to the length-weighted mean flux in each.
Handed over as -0.032 mag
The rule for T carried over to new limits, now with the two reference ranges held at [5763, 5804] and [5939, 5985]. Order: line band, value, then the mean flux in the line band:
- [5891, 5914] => 0.7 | 14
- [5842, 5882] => 0.3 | 14.4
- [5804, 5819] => 0.0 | 14.5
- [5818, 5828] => -0.4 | 15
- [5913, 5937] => -0.1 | 14.5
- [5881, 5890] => 0.6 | 13.5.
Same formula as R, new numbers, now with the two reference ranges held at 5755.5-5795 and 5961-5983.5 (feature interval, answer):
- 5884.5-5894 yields 0.13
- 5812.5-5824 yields -0.03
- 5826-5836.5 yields -0.02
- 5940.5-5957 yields -0.01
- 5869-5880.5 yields -0.01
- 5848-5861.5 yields 0.02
